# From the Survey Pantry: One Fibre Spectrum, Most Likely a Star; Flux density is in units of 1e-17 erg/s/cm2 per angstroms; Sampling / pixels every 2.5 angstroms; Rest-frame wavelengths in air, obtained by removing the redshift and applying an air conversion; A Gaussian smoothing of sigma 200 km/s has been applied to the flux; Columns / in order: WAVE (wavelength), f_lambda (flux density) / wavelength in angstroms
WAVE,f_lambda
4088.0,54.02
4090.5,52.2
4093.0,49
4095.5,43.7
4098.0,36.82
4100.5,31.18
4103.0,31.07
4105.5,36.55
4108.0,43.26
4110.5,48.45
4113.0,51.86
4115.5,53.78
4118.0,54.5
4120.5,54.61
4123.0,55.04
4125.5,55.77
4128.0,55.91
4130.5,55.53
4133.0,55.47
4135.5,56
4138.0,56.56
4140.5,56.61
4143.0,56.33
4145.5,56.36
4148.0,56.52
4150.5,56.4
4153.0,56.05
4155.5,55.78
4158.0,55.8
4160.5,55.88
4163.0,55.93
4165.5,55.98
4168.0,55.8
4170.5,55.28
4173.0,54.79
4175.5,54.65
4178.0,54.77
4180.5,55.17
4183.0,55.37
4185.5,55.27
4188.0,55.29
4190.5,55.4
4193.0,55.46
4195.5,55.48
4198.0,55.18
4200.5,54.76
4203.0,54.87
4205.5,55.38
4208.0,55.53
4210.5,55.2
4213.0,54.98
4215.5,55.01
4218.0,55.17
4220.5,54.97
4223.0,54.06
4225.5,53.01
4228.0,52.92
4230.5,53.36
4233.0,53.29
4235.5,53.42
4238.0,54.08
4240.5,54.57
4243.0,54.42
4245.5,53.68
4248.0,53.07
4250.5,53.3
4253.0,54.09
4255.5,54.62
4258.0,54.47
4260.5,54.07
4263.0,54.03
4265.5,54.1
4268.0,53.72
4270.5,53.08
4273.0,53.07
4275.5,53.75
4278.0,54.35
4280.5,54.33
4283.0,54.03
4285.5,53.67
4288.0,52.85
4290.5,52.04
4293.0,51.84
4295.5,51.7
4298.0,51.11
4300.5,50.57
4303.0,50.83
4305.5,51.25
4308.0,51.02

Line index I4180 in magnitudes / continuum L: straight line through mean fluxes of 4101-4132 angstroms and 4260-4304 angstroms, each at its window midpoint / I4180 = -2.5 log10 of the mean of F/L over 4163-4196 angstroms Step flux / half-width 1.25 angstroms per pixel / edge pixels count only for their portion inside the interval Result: -0.09 mag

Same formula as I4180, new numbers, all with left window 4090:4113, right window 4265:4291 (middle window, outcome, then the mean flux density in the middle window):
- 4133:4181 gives -0.23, 55.8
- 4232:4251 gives -0.06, 53.8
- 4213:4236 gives -0.08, 54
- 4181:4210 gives -0.15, 55.3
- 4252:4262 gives -0.04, 54.3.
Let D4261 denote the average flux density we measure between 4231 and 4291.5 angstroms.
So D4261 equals 53.8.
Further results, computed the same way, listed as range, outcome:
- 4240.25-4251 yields 53.8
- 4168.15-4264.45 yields 54.6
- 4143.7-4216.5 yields 55.5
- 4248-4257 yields 53.9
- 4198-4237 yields 54.4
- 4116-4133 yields 55.2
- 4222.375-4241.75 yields 53.6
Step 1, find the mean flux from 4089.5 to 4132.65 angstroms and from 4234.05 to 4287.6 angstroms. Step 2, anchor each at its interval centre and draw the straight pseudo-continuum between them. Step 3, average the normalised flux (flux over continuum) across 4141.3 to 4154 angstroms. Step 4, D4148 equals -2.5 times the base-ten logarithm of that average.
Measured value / -0.146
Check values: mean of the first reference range 47.7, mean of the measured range 56.3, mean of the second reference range 53.9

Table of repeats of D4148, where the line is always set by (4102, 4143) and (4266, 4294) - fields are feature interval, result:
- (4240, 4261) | -0.02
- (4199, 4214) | -0.05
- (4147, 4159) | -0.08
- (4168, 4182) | -0.06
